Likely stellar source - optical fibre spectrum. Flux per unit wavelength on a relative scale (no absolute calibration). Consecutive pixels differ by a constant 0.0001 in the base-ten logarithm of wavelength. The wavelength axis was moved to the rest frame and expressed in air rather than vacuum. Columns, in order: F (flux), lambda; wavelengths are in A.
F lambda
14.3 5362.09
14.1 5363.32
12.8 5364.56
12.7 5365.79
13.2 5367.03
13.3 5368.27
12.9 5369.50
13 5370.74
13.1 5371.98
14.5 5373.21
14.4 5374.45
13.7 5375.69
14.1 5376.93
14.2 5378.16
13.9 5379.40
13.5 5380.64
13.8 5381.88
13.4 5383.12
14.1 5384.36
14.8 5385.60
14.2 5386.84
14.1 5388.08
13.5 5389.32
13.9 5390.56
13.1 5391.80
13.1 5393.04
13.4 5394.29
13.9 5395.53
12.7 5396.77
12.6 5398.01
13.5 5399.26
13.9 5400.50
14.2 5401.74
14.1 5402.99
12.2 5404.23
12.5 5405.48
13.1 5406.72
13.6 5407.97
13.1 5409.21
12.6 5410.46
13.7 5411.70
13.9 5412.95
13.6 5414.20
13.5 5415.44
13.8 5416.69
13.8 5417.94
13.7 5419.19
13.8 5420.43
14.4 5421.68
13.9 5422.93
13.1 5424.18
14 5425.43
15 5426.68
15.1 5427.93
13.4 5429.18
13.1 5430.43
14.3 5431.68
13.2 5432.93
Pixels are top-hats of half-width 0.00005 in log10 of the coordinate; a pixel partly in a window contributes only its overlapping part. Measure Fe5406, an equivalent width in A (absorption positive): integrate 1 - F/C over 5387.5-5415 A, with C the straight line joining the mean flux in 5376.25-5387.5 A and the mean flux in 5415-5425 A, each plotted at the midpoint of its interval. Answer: 1.0 A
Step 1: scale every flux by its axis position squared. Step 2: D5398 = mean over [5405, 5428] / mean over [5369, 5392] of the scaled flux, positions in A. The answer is 1.0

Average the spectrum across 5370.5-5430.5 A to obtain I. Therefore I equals 13.7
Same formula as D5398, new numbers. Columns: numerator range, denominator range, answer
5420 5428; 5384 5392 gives 1.02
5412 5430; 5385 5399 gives 1.04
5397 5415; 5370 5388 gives 0.97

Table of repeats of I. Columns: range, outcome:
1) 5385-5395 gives 13.8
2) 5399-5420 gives 13.5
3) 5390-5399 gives 13.2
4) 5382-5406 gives 13.5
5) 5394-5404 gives 13.5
